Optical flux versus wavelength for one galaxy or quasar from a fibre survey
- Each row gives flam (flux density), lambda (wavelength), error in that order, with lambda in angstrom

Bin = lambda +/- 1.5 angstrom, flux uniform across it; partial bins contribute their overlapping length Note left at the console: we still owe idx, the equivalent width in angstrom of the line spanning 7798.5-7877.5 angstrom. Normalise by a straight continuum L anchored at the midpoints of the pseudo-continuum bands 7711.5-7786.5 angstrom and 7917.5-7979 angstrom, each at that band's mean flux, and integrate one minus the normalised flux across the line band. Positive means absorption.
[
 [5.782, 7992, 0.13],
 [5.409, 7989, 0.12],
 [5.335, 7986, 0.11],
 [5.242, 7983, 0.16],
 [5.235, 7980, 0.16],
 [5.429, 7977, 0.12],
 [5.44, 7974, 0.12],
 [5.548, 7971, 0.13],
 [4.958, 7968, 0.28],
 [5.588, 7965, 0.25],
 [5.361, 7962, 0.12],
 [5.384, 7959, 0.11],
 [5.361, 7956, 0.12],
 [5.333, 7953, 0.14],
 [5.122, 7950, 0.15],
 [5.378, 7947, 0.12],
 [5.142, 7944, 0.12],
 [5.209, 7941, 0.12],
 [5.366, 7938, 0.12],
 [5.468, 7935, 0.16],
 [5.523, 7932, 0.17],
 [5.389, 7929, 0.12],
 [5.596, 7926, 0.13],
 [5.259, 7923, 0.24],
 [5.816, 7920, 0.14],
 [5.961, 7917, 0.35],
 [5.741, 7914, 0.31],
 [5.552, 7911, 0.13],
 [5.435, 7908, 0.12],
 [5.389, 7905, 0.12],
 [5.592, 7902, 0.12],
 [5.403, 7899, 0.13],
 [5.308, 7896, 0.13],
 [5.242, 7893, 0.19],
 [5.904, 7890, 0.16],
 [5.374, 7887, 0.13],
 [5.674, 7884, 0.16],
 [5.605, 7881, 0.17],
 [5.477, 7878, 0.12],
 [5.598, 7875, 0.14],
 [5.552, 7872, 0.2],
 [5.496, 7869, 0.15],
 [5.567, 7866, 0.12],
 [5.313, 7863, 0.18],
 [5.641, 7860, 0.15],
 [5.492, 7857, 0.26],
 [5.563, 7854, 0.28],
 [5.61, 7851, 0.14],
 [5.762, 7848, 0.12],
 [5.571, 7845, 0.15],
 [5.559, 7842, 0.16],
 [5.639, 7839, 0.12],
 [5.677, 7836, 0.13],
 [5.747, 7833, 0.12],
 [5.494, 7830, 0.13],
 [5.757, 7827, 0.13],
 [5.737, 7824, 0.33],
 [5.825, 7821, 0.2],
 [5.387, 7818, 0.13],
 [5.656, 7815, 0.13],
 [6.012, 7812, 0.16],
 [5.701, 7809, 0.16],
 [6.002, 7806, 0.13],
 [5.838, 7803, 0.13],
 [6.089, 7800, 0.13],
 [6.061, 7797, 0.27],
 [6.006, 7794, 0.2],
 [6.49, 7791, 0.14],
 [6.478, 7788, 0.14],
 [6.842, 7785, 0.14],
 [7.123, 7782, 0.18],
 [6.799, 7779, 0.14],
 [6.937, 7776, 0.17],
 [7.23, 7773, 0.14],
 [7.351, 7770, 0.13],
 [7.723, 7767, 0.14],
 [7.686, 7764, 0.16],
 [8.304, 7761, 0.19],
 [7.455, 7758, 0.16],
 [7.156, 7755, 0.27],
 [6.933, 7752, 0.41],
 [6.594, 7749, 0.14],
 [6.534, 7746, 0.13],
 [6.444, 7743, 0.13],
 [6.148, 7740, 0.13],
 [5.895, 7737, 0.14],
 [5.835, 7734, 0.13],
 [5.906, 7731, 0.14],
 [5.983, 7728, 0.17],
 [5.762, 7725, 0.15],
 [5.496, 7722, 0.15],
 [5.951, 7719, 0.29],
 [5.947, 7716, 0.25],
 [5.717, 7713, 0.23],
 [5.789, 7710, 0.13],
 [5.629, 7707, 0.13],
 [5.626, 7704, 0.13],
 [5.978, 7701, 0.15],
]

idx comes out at 5.38 angstrom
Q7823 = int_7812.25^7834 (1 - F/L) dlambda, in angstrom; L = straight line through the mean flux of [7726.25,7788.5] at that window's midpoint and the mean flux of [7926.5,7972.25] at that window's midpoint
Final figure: 2.22 angstrom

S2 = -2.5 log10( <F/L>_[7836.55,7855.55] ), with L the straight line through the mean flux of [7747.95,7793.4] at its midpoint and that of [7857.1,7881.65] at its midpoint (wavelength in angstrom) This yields 0.05 mag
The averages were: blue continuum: 7.12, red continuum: 5.53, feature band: 5.62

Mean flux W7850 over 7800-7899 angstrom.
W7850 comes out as 5.62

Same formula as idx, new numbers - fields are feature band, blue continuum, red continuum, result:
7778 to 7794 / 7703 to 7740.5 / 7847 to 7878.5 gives -2.8 angstrom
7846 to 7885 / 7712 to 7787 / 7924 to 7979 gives 2.2 angstrom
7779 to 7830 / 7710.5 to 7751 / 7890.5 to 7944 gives -2.2 angstrom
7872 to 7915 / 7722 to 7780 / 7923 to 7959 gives 1.3 angstrom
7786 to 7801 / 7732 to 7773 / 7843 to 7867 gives 0.3 angstrom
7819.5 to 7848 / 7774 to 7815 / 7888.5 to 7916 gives 1.7 angstrom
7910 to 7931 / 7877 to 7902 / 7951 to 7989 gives -0.7 angstrom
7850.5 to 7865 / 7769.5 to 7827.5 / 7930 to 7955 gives 0.9 angstrom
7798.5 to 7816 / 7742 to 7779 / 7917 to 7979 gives 2.2 angstrom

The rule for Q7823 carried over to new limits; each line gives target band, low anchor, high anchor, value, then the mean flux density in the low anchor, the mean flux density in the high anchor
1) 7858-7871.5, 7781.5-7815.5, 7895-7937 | 0.71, 6.18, 5.53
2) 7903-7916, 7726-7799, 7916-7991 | 0.35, 6.74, 5.39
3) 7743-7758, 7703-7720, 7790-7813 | -2.43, 5.78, 6.02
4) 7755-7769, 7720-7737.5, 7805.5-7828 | -4.64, 5.81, 5.75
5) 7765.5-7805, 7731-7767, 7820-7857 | -2.04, 6.82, 5.65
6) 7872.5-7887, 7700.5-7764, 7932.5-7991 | 0.28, 6.28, 5.34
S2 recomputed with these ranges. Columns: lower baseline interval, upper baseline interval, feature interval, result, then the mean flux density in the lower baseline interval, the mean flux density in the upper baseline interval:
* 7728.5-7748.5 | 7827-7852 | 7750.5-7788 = -0.21 mag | 6.14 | 5.64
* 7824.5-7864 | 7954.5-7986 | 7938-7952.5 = 0.03 mag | 5.61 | 5.35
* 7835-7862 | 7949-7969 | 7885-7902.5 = 0.00 mag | 5.61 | 5.31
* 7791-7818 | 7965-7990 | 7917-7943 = 0.00 mag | 5.92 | 5.34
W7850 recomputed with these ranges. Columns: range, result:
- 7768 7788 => 7.02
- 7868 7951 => 5.49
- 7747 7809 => 6.82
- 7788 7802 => 6.18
